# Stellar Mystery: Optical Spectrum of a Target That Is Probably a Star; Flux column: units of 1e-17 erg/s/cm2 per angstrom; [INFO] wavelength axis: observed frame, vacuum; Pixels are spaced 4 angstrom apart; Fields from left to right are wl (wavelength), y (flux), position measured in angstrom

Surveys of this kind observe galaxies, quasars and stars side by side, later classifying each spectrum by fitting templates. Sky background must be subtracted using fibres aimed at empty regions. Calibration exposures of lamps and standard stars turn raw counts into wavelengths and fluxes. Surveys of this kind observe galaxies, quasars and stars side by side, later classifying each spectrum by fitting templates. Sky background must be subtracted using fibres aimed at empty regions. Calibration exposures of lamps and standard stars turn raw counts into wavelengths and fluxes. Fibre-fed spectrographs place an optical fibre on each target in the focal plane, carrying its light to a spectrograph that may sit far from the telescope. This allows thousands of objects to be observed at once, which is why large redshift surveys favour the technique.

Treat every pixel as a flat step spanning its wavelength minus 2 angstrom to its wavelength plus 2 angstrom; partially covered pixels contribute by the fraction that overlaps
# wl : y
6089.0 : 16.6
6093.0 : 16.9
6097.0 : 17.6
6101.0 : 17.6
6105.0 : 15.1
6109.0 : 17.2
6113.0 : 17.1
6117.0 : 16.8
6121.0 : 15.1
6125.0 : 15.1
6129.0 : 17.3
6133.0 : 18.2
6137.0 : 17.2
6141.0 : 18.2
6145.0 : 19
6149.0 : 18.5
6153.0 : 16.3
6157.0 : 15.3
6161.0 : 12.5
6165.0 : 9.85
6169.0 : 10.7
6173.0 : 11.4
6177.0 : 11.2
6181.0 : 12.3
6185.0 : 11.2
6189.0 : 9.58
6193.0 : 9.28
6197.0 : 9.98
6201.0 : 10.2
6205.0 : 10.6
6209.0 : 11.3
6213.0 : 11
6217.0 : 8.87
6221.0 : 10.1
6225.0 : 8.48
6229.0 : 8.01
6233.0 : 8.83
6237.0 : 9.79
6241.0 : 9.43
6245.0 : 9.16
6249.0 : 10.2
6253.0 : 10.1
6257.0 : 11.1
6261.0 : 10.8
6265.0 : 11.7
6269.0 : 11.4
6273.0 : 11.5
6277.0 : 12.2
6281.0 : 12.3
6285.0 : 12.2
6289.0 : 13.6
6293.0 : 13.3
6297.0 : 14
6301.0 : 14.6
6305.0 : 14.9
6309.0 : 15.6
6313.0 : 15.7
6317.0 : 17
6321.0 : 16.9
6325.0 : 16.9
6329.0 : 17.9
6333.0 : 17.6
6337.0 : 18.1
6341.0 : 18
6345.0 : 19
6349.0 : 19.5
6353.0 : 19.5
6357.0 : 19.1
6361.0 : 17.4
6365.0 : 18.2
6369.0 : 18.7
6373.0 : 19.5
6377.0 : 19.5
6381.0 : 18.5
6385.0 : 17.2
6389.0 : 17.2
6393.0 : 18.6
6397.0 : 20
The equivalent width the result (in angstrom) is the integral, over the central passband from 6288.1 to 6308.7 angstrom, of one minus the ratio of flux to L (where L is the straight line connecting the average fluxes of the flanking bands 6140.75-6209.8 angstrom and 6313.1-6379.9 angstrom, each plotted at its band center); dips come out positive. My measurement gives 2.97 angstrom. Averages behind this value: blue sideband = 12.5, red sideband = 18.2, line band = 14.2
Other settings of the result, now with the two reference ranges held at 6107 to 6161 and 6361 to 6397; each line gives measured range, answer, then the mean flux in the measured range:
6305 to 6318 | 1.6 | 15.8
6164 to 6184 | 7.0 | 11.2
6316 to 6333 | 0.8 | 17.2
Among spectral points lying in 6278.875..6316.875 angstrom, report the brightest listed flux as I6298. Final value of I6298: 15.7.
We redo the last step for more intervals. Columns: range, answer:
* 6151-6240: 16.3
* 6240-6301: 14.6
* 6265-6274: 11.7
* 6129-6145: 19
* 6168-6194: 12.3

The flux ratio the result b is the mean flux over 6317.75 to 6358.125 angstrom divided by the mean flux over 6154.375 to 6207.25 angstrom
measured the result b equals 1.6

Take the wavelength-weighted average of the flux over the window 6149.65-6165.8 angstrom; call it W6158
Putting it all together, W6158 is 14.2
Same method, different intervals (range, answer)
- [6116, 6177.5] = 15.2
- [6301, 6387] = 17.8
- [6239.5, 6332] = 13.2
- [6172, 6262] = 10.1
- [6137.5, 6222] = 12.4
